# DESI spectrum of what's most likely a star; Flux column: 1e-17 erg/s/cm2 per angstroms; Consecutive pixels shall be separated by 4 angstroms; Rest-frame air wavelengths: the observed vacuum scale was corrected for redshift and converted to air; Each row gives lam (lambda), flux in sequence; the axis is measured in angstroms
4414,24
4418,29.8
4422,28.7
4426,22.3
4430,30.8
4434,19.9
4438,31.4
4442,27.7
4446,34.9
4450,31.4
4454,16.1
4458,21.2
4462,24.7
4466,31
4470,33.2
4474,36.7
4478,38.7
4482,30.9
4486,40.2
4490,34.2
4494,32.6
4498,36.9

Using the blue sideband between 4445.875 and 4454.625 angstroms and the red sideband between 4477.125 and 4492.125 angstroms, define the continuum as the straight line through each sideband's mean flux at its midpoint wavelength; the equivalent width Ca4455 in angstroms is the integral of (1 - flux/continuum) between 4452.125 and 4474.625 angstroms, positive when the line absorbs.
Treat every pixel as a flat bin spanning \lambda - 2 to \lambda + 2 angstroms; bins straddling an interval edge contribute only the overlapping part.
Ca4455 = 3.2 angstroms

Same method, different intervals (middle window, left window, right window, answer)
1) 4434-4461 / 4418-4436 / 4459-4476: 1.7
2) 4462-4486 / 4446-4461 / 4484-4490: -0.7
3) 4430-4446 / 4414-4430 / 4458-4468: -0.7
